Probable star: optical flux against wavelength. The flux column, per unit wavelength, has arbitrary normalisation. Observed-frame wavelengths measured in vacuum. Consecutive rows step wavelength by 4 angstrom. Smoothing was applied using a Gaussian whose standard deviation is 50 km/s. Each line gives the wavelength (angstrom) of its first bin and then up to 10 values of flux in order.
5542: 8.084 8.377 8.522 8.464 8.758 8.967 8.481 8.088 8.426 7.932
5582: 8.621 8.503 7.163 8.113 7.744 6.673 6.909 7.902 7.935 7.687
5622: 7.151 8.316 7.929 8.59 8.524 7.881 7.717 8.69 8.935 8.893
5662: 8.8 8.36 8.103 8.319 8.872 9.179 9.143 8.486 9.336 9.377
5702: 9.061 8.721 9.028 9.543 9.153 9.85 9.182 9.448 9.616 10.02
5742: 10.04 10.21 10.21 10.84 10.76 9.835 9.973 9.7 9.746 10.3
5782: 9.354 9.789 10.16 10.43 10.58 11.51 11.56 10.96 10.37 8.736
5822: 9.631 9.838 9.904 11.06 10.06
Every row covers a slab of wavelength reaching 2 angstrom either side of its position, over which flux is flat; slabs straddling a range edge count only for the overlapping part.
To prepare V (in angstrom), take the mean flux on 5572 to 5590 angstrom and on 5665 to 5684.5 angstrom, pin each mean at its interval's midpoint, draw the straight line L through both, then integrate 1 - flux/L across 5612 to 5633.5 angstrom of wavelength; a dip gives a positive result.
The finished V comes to 1.4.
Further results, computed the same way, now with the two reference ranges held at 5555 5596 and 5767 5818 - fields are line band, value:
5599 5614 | 2.3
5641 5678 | 2.6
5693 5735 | 1.3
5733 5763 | -1.0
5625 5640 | 0.8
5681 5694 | 0.5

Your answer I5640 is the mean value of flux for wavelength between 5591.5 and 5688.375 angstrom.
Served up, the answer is 8.18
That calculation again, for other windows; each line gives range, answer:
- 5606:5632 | 7.75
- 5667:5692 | 8.67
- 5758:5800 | 10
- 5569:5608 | 7.81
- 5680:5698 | 9.07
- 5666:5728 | 9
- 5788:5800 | 10.4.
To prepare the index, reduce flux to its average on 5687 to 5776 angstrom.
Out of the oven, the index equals 9.64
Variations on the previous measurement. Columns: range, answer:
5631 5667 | 8.48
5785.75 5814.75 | 10.7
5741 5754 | 10.3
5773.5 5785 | 9.81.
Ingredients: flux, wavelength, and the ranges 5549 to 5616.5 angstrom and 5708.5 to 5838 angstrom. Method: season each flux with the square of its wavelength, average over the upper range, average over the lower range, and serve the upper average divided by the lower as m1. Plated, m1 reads 1.3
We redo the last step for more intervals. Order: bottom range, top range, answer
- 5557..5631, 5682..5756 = 1.25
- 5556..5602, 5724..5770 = 1.30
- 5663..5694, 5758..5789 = 1.18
